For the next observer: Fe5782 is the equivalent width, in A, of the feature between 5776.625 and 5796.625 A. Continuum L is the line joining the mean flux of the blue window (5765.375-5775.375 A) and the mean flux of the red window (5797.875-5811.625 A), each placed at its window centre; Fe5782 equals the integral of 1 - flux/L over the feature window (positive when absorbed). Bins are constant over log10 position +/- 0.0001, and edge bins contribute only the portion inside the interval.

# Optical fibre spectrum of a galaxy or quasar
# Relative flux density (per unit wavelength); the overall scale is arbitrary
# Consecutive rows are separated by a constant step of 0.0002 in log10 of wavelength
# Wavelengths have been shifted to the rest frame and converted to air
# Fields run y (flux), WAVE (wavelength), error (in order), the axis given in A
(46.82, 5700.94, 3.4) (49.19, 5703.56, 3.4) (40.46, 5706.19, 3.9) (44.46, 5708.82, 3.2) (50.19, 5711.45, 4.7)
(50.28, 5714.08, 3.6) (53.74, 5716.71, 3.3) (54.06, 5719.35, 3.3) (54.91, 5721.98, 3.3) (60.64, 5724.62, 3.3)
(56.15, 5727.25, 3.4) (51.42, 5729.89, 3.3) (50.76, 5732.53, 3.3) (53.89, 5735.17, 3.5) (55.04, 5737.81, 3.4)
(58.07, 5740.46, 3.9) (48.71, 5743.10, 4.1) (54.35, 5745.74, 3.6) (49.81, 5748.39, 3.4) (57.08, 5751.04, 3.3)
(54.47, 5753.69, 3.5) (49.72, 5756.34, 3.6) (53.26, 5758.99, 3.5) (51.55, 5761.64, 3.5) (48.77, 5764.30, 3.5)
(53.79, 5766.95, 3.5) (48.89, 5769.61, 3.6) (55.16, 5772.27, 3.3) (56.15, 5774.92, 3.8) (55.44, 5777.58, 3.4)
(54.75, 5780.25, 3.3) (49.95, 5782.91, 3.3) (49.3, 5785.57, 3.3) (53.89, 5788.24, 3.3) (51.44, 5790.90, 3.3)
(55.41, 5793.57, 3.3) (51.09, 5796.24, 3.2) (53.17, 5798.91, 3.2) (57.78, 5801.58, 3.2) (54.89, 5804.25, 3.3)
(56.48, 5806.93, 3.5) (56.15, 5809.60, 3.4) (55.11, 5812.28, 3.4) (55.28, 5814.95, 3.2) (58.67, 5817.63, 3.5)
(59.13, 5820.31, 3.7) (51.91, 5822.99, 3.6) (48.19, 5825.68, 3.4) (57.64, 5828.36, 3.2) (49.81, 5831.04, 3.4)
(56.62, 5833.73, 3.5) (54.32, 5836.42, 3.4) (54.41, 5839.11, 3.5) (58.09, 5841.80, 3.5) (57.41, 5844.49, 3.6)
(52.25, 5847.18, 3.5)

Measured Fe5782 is 0.6 A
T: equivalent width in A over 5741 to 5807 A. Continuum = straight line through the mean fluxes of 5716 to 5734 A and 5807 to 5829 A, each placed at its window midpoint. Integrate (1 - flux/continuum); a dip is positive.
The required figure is 2.3 A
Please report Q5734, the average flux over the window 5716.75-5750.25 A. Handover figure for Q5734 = 54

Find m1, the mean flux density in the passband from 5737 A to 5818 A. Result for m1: 53.6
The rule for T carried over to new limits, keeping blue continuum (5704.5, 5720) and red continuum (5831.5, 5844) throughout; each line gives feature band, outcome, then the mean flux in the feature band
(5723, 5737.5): -1.46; 54.6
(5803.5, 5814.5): -0.35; 55.7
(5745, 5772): -0.57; 52.2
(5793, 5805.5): -0.24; 54.4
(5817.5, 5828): 0.07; 54.3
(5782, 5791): 0.26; 51.2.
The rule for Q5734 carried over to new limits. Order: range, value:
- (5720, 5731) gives 55.8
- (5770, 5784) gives 54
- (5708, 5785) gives 53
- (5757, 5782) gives 52.9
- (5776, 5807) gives 53.5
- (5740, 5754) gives 53.4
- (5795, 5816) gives 55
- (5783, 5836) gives 54.2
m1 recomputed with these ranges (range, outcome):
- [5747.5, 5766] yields 52.2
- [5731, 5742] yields 54.3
